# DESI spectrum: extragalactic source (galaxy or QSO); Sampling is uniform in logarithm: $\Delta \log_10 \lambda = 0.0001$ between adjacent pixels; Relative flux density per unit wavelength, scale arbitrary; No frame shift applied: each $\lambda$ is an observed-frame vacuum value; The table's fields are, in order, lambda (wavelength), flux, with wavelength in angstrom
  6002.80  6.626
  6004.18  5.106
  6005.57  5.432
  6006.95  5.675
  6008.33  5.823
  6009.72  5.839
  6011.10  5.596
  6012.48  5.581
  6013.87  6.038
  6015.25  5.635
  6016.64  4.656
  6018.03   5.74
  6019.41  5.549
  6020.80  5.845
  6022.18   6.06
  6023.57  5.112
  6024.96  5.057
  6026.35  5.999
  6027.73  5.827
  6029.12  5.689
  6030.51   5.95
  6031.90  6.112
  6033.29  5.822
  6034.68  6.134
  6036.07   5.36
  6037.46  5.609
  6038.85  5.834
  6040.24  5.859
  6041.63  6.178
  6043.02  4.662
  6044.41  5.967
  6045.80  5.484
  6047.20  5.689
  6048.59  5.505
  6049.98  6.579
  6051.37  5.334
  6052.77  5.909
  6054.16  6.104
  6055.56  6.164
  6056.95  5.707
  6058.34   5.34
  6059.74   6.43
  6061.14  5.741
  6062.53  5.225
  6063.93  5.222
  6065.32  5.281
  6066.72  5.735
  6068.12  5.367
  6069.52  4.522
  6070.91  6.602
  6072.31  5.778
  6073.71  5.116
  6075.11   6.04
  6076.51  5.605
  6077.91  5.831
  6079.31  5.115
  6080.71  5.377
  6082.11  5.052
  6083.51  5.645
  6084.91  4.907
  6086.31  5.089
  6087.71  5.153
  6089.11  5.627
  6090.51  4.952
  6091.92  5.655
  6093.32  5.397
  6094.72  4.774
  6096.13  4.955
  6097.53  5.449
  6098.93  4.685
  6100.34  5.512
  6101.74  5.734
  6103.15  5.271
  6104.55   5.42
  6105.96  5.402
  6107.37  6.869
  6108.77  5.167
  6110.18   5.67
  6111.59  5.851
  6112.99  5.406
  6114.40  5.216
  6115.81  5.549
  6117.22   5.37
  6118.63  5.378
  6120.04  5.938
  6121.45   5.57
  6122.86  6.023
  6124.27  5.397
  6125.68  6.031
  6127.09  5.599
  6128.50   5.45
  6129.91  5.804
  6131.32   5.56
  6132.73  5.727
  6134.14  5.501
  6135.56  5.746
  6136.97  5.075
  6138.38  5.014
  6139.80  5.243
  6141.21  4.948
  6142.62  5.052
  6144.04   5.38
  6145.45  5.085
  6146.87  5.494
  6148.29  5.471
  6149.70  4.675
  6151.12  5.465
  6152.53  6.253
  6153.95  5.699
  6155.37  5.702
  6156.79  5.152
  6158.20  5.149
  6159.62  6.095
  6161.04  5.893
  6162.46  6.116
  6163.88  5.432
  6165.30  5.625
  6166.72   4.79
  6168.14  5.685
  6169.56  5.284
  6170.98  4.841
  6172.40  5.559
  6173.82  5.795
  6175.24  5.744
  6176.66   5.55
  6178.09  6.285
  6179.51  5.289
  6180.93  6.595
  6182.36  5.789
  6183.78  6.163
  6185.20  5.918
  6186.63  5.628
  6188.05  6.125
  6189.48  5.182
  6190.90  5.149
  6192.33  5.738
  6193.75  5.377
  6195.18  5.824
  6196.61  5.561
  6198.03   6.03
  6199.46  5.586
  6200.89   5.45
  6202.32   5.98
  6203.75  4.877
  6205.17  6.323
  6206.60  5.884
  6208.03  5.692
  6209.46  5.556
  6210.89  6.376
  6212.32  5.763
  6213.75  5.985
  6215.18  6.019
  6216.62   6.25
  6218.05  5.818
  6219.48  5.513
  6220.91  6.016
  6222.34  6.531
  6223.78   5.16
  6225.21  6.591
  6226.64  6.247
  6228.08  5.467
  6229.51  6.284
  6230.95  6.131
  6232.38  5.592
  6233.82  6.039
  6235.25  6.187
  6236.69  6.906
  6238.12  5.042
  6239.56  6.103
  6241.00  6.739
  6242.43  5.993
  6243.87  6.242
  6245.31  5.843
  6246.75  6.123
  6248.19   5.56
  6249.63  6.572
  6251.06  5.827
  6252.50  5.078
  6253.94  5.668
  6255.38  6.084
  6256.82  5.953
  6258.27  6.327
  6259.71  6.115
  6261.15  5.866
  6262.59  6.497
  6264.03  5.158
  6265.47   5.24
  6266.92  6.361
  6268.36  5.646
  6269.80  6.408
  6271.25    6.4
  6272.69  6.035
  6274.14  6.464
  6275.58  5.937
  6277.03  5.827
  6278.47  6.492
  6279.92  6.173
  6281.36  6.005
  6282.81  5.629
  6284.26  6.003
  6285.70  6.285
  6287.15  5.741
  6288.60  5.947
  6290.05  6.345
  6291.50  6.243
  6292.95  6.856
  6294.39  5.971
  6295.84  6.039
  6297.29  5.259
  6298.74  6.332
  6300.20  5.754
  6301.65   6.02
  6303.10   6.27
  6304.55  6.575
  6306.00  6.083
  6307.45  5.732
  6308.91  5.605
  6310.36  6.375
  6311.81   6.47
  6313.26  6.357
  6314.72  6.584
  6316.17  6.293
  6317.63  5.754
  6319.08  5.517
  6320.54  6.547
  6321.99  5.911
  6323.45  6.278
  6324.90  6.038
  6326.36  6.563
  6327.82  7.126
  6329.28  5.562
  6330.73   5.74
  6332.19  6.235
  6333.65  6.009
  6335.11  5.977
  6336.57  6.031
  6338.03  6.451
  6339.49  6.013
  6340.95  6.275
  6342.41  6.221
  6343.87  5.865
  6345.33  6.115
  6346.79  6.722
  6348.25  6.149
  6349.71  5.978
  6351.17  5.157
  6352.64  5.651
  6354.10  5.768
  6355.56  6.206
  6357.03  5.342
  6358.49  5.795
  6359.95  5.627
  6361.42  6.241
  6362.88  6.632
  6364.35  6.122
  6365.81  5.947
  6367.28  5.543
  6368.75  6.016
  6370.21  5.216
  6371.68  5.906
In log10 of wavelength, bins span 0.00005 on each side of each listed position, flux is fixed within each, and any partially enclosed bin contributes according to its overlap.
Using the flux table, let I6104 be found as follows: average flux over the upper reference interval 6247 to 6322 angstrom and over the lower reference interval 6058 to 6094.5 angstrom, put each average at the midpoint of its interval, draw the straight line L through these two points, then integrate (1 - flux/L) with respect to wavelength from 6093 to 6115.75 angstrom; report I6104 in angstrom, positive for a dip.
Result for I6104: 0.4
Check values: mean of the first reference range 5.45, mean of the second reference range 6.04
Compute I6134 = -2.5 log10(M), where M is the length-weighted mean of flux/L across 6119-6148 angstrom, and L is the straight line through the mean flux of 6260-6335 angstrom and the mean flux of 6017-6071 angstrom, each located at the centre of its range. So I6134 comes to 0.07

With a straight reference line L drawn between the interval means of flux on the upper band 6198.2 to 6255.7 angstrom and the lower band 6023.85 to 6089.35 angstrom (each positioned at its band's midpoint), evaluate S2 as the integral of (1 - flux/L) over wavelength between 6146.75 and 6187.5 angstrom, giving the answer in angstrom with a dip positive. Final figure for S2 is 1.3 angstrom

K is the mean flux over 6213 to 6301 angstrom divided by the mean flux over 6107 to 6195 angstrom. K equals 1.1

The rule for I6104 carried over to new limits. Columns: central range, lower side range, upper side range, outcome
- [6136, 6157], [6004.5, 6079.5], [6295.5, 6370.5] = 1.74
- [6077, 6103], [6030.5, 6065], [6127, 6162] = 1.59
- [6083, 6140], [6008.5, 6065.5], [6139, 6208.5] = 1.78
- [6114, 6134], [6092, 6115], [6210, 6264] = -0.36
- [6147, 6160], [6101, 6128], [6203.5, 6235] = 0.54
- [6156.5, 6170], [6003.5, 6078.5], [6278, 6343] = 0.77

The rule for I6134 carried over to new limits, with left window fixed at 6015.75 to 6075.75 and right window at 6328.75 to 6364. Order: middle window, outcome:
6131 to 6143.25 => 0.089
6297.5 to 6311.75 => -0.022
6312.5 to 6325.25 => -0.033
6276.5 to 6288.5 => -0.017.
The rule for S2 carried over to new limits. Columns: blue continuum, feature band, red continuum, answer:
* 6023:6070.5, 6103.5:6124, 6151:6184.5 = 0.18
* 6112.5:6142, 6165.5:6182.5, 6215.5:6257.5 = 0.34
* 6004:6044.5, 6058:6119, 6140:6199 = 1.93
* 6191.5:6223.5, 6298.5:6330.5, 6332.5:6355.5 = -0.93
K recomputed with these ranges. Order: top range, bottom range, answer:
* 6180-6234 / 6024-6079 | 1.03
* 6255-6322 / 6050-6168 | 1.10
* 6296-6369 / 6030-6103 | 1.09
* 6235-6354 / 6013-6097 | 1.09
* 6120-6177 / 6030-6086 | 0.97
